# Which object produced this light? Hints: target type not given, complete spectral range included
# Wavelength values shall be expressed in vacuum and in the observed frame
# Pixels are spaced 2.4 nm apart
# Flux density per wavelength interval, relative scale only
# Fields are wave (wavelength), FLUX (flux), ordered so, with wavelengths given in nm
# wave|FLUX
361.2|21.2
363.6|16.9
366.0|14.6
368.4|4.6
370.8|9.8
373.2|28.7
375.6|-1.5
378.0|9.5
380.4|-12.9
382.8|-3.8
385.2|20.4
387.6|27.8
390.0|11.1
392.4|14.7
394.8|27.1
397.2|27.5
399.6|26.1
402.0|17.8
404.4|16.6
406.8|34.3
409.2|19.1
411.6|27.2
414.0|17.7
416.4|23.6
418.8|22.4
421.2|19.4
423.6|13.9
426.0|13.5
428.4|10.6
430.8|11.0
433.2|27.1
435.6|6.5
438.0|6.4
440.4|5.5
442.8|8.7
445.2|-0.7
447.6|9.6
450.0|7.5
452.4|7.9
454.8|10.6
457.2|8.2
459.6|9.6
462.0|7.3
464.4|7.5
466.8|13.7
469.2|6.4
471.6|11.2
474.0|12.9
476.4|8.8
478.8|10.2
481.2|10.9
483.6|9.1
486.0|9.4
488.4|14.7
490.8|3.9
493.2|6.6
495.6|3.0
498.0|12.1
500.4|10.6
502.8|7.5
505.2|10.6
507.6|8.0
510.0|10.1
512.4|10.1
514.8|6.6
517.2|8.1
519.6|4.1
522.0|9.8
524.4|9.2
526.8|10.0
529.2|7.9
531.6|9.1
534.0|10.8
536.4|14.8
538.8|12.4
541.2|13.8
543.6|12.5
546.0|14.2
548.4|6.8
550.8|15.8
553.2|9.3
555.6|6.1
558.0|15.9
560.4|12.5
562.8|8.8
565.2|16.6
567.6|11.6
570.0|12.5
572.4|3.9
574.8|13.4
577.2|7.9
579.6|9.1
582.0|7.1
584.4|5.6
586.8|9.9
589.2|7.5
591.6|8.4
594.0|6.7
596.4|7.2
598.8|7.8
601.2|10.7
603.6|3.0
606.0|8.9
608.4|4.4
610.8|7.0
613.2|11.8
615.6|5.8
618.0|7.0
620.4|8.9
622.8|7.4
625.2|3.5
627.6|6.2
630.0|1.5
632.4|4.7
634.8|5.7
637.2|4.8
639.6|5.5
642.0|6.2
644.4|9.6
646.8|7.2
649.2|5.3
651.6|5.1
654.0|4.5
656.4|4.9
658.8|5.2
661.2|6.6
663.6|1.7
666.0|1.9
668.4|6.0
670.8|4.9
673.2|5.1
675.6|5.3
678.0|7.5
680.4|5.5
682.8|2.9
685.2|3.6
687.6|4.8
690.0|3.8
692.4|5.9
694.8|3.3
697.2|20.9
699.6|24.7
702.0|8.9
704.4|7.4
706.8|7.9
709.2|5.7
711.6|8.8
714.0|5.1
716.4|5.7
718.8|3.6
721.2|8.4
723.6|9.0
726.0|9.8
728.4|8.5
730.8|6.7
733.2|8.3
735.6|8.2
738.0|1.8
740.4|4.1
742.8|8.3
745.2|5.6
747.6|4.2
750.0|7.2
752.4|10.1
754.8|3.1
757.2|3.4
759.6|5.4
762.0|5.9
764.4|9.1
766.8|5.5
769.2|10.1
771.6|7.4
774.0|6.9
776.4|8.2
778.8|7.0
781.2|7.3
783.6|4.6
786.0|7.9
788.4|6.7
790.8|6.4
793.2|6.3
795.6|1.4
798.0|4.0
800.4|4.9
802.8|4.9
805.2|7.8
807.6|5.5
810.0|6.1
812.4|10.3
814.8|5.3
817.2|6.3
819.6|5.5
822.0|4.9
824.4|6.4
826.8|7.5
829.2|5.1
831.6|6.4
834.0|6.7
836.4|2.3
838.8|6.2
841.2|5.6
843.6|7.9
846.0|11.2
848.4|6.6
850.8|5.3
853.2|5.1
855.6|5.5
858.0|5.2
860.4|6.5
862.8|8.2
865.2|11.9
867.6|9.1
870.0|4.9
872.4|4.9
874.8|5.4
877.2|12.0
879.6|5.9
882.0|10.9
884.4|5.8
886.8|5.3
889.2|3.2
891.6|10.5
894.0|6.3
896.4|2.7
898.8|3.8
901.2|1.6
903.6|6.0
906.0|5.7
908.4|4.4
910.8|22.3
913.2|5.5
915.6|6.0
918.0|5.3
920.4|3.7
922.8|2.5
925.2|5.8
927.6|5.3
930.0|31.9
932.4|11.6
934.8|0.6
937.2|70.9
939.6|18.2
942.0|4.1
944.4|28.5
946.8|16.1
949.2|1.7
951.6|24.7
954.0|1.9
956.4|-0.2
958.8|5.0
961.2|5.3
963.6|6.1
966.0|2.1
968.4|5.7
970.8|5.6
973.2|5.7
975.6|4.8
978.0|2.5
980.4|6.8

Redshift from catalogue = 0.87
